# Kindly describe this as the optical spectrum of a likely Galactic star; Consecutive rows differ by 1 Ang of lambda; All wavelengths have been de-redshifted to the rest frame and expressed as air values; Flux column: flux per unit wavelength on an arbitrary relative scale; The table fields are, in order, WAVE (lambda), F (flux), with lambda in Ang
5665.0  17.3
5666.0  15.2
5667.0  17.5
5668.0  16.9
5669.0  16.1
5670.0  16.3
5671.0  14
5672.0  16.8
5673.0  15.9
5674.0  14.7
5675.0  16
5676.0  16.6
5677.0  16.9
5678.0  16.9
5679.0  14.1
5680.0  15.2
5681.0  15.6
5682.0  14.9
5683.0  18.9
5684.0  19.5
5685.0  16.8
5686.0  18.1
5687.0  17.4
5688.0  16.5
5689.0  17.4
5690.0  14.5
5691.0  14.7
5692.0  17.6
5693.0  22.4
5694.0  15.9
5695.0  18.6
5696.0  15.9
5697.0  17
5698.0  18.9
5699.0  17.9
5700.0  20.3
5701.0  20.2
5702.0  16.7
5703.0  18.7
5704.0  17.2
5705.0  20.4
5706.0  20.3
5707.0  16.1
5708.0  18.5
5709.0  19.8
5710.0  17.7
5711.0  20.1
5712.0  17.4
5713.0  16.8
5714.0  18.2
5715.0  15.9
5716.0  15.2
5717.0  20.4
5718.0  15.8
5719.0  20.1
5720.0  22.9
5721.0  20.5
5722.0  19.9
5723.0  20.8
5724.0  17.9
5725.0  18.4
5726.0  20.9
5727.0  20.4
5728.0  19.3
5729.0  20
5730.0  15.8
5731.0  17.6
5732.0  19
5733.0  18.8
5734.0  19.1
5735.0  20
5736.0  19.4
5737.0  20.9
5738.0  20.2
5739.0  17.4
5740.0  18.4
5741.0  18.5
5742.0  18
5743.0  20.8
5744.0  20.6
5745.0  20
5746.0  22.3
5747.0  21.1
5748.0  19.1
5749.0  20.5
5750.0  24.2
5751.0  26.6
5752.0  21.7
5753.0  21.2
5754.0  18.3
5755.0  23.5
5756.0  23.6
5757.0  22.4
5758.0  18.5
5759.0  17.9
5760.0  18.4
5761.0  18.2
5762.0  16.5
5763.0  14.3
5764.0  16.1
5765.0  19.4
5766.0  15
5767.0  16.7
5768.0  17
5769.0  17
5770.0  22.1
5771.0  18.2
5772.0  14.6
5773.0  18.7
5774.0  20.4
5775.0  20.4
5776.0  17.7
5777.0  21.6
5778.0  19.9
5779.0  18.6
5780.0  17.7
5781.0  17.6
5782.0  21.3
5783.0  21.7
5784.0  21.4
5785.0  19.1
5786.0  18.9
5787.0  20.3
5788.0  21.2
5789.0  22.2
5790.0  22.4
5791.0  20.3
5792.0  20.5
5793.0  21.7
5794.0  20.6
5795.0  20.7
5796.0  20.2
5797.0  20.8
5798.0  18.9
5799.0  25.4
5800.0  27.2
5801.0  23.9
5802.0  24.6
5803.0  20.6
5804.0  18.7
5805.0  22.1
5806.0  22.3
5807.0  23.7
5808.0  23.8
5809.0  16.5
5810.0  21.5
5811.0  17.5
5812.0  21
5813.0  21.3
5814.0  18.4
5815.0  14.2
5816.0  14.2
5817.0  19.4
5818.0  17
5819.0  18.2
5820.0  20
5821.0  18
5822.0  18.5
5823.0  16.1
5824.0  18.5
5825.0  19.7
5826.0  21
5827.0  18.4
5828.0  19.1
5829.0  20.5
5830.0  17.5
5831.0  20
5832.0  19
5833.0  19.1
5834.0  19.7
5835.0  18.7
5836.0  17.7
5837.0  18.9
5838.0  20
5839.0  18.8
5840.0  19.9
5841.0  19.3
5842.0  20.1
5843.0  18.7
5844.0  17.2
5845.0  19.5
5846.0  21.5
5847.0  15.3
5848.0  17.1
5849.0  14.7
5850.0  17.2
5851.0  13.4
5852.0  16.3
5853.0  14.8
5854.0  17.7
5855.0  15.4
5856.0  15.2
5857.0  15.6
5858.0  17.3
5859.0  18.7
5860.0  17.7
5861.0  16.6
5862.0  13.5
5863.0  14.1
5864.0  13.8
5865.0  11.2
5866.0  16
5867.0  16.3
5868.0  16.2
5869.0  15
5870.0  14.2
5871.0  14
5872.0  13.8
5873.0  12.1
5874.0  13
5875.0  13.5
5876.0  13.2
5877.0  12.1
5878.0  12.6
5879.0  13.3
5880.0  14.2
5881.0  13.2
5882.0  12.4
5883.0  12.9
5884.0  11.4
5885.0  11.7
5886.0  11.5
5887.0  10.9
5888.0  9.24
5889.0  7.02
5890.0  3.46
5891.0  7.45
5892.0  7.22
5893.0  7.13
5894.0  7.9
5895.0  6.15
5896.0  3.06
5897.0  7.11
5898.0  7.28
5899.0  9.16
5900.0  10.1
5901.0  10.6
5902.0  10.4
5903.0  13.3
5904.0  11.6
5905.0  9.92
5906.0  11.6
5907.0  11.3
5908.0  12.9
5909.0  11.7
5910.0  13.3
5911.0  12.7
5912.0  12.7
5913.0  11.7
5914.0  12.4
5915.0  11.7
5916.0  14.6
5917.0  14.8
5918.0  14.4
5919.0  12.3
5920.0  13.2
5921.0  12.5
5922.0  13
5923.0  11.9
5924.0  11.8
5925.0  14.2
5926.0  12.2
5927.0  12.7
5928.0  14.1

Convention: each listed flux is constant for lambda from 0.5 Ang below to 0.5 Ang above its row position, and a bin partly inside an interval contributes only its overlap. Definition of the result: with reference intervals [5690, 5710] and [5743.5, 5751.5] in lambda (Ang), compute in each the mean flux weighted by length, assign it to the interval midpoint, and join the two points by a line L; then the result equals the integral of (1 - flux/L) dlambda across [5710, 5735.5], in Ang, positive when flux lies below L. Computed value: 1.38 Ang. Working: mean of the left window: 18.2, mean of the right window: 21.8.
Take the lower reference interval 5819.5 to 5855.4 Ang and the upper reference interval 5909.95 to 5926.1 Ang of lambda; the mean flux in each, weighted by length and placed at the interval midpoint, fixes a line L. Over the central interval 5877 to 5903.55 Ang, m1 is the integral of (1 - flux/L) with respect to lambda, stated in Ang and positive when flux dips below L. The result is 9.2 Ang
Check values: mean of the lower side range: 18.3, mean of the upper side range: 12.9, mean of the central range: 9.69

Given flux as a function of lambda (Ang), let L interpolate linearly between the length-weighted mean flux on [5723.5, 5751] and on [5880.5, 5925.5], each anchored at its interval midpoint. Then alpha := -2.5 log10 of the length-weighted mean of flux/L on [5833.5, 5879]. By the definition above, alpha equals -0.20 mag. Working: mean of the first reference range 19.7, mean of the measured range 16.1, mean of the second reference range 10.8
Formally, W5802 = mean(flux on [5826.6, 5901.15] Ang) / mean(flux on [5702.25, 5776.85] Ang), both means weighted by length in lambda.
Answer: 0.8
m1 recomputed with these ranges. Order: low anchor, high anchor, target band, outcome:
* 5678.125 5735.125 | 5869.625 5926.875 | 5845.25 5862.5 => -4.7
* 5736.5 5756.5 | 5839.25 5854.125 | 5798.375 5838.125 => -2.8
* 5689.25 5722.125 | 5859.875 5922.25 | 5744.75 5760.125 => -4.3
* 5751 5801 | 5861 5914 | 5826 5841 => -3.5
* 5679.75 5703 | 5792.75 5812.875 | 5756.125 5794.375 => 2.6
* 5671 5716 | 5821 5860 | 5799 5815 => -3.2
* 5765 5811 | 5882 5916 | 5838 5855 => -3.0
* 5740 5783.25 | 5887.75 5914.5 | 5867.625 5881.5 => -2.6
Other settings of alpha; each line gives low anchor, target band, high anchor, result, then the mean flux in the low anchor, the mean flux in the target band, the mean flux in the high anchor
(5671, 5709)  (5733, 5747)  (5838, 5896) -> -0.201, 17.3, 19.7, 14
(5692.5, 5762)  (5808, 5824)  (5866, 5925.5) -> -0.199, 19.3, 18.3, 11.6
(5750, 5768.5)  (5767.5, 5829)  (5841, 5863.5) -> -0.095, 19.3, 19.9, 16.8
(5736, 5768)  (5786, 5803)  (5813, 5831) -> -0.160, 19.6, 21.8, 18.3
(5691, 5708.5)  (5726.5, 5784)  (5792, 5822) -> -0.001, 18.3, 19.4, 20.4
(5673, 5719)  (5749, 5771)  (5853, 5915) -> -0.236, 17.4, 19.5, 12.1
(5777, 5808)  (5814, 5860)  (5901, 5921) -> -0.004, 21.2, 17.9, 12.4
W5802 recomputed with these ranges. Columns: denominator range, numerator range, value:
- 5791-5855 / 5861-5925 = 0.61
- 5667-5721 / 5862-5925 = 0.67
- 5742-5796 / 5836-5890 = 0.76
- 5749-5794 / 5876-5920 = 0.55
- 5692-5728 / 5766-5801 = 1.07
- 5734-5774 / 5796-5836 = 1.02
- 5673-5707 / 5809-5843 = 1.09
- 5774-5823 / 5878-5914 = 0.51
